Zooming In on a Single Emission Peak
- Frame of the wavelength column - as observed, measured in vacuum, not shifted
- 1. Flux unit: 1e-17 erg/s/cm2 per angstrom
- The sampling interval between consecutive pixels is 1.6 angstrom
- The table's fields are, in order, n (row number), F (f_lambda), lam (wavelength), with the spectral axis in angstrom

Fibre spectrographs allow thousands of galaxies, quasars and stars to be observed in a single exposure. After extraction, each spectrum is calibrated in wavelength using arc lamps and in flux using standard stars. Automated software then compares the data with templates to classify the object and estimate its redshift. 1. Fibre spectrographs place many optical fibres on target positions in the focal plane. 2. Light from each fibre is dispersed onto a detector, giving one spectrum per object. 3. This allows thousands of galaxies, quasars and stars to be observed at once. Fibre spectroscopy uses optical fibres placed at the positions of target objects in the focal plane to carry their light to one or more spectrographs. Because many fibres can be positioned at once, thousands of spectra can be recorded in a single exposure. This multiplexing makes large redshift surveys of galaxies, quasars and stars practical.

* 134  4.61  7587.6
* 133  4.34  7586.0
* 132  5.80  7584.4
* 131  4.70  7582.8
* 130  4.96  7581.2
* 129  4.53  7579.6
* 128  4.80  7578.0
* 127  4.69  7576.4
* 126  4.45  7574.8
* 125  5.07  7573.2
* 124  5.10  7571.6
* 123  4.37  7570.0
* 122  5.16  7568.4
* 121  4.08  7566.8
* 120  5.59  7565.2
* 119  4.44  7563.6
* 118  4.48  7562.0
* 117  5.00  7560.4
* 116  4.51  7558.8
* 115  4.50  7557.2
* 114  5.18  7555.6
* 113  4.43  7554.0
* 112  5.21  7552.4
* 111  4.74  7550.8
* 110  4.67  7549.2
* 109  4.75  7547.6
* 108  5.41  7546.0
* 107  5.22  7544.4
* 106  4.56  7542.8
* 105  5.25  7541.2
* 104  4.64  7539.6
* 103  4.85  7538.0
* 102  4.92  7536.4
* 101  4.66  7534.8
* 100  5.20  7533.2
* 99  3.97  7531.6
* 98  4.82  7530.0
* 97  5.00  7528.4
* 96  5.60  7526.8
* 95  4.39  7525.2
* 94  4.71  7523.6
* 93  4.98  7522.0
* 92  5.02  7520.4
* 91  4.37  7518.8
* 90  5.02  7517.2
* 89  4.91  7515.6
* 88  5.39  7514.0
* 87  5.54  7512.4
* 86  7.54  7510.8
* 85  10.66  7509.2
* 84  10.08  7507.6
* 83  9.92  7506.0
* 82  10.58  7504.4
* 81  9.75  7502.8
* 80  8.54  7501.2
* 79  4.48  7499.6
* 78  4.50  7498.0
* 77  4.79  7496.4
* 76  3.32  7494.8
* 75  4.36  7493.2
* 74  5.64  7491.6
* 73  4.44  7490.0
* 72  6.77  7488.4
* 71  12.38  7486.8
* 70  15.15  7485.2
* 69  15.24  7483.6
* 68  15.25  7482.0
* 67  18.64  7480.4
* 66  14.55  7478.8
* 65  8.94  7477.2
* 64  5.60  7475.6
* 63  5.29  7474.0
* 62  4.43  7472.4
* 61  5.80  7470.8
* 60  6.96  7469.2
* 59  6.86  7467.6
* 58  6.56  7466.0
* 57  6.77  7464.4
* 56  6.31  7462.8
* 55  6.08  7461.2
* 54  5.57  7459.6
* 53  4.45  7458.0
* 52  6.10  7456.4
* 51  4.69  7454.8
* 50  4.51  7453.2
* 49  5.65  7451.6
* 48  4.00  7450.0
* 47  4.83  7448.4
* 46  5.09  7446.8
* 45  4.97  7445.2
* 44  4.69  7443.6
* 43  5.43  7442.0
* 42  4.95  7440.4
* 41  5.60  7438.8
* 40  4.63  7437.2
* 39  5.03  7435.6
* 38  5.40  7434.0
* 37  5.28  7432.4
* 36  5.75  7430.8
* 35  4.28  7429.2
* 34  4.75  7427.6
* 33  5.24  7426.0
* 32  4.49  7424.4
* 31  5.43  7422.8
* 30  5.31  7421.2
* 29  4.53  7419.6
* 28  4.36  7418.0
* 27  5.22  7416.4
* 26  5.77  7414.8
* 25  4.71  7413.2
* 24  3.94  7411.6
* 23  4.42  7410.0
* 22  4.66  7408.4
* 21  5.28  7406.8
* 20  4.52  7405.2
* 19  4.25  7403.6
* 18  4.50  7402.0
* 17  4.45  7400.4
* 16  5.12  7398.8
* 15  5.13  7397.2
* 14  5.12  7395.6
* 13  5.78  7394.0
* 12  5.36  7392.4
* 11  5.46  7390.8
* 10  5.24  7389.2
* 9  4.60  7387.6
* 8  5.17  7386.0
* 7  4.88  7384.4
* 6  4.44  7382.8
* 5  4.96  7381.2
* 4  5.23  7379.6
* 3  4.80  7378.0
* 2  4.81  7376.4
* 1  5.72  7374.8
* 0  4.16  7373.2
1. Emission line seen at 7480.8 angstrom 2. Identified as Halpha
